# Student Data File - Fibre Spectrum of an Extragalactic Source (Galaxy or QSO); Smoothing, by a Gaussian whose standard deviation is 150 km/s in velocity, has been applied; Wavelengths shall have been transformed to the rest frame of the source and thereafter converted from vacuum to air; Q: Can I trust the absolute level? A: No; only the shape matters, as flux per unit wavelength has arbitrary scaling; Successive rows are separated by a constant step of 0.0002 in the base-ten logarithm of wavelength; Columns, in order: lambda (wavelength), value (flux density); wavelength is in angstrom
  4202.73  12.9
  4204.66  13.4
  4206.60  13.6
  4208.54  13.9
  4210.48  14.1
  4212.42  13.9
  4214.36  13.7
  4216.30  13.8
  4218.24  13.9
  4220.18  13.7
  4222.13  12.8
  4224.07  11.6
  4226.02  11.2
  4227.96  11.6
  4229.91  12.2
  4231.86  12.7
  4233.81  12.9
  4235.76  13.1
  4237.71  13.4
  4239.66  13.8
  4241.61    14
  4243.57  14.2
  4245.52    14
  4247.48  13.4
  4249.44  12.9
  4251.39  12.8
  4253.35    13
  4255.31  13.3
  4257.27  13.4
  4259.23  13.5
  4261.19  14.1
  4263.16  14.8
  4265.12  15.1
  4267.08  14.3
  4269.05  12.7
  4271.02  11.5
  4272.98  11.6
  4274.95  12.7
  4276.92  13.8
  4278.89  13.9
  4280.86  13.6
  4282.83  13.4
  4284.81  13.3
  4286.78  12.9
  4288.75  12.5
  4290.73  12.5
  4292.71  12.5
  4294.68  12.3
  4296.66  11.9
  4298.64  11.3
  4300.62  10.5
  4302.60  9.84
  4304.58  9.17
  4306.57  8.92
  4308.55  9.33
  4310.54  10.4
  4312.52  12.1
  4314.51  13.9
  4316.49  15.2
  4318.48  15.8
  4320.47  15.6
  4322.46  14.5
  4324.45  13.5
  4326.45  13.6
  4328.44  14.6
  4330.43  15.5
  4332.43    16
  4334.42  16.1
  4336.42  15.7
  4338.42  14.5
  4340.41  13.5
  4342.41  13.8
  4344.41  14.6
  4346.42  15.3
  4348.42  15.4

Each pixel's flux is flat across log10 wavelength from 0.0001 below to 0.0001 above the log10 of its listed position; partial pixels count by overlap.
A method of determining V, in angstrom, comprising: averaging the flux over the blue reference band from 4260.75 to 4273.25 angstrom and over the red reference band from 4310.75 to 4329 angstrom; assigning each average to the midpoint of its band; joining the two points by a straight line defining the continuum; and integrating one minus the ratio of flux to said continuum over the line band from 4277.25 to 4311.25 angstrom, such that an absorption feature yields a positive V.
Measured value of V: 5.2 angstrom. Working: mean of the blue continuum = 13.5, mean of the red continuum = 14.1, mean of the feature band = 11.7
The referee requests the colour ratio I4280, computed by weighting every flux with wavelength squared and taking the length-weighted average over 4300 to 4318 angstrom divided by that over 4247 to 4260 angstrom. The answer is 0.87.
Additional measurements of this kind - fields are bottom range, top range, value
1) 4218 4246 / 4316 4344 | 1.20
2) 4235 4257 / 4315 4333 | 1.15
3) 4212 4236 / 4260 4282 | 1.07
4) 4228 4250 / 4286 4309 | 0.86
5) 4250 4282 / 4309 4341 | 1.10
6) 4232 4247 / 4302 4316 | 0.82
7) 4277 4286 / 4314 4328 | 1.10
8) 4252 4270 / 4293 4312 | 0.78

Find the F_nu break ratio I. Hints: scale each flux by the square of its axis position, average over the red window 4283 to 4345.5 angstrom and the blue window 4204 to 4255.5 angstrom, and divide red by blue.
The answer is 1.0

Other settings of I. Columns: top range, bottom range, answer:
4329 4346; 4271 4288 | 1.18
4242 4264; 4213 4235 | 1.08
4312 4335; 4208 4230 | 1.19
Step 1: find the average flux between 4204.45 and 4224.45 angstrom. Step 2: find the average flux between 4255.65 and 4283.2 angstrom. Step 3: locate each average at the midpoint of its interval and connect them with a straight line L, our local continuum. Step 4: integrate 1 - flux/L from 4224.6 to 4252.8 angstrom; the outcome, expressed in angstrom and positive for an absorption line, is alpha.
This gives 1.1 angstrom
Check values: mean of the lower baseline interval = 13.5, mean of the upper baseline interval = 13.5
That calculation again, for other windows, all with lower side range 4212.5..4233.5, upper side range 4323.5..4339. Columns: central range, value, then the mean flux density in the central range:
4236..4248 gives -0.56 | 13.8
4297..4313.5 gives 4.76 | 10.3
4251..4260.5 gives 0.13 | 13.3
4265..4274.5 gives 0.61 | 12.8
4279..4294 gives 1.12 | 13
